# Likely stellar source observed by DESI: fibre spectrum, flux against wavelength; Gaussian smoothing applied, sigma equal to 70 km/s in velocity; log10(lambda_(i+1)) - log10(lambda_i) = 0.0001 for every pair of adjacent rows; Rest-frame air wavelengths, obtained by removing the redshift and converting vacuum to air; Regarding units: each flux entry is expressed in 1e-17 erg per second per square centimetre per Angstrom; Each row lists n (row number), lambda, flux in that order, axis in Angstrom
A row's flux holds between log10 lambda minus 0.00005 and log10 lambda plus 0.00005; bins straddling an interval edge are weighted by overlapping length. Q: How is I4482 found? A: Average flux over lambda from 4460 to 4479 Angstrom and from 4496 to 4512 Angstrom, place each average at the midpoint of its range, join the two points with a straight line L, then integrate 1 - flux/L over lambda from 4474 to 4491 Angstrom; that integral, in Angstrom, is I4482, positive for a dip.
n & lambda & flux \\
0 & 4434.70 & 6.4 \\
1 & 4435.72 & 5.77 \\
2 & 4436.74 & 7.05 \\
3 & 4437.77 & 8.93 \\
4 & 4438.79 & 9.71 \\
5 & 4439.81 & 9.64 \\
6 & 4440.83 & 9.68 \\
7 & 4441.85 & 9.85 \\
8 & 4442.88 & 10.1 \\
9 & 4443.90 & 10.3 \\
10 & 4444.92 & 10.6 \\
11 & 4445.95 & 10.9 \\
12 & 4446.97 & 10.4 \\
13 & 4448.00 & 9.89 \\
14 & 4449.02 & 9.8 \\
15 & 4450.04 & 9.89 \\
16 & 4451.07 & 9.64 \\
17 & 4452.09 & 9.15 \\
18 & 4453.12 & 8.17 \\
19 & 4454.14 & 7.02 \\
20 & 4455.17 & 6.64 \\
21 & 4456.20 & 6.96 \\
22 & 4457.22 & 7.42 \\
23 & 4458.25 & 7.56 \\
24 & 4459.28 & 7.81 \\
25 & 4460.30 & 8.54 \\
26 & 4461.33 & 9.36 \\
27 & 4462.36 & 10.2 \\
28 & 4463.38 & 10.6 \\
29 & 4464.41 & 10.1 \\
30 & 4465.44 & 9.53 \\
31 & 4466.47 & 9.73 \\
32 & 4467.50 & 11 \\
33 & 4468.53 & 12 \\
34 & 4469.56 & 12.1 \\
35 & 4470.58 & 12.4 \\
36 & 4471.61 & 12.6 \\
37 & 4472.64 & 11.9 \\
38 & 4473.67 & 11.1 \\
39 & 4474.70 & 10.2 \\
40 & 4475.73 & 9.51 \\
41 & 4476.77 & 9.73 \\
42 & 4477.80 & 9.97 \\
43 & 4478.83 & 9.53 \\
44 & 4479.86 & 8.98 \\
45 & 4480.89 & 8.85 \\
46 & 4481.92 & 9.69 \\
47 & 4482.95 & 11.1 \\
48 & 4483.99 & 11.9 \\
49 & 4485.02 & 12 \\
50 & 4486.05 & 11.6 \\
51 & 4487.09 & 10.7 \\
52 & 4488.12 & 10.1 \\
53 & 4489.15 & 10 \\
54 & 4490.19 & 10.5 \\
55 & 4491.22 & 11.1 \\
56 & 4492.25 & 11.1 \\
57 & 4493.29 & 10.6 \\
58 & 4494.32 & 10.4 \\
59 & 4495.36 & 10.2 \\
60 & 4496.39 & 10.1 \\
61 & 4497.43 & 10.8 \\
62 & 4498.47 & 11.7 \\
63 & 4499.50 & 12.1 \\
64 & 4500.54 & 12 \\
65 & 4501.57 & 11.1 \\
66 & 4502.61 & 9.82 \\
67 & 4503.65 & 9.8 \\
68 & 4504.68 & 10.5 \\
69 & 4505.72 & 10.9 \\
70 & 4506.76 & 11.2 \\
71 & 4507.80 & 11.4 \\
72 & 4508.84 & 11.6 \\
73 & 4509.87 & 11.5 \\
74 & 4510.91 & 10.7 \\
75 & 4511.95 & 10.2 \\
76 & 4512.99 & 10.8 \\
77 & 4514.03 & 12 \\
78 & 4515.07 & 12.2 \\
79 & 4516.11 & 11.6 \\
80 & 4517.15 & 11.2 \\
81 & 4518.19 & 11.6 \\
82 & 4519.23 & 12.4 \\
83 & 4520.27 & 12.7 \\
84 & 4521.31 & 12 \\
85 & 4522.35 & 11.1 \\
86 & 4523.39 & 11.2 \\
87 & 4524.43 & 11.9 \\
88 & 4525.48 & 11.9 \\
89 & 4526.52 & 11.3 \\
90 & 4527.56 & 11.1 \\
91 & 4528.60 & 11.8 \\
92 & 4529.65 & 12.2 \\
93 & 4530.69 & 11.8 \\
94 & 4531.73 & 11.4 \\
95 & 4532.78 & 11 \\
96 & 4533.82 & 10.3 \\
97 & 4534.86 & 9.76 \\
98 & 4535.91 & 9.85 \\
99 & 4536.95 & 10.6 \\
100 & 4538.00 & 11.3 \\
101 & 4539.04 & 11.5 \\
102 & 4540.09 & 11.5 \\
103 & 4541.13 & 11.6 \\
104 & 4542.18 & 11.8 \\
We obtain 0.7 Angstrom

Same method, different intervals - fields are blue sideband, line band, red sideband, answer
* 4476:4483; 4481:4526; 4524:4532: -2.1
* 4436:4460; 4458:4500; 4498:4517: -1.5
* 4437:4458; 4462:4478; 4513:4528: -1.4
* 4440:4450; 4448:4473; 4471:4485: 1.7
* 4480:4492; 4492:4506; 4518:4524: 0.4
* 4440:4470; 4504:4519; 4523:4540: -0.7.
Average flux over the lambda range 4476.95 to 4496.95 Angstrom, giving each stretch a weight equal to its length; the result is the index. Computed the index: 10.4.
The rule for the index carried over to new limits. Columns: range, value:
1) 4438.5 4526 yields 10.5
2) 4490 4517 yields 11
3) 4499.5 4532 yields 11.4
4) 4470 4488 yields 10.7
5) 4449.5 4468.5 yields 8.93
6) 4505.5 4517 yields 11.3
